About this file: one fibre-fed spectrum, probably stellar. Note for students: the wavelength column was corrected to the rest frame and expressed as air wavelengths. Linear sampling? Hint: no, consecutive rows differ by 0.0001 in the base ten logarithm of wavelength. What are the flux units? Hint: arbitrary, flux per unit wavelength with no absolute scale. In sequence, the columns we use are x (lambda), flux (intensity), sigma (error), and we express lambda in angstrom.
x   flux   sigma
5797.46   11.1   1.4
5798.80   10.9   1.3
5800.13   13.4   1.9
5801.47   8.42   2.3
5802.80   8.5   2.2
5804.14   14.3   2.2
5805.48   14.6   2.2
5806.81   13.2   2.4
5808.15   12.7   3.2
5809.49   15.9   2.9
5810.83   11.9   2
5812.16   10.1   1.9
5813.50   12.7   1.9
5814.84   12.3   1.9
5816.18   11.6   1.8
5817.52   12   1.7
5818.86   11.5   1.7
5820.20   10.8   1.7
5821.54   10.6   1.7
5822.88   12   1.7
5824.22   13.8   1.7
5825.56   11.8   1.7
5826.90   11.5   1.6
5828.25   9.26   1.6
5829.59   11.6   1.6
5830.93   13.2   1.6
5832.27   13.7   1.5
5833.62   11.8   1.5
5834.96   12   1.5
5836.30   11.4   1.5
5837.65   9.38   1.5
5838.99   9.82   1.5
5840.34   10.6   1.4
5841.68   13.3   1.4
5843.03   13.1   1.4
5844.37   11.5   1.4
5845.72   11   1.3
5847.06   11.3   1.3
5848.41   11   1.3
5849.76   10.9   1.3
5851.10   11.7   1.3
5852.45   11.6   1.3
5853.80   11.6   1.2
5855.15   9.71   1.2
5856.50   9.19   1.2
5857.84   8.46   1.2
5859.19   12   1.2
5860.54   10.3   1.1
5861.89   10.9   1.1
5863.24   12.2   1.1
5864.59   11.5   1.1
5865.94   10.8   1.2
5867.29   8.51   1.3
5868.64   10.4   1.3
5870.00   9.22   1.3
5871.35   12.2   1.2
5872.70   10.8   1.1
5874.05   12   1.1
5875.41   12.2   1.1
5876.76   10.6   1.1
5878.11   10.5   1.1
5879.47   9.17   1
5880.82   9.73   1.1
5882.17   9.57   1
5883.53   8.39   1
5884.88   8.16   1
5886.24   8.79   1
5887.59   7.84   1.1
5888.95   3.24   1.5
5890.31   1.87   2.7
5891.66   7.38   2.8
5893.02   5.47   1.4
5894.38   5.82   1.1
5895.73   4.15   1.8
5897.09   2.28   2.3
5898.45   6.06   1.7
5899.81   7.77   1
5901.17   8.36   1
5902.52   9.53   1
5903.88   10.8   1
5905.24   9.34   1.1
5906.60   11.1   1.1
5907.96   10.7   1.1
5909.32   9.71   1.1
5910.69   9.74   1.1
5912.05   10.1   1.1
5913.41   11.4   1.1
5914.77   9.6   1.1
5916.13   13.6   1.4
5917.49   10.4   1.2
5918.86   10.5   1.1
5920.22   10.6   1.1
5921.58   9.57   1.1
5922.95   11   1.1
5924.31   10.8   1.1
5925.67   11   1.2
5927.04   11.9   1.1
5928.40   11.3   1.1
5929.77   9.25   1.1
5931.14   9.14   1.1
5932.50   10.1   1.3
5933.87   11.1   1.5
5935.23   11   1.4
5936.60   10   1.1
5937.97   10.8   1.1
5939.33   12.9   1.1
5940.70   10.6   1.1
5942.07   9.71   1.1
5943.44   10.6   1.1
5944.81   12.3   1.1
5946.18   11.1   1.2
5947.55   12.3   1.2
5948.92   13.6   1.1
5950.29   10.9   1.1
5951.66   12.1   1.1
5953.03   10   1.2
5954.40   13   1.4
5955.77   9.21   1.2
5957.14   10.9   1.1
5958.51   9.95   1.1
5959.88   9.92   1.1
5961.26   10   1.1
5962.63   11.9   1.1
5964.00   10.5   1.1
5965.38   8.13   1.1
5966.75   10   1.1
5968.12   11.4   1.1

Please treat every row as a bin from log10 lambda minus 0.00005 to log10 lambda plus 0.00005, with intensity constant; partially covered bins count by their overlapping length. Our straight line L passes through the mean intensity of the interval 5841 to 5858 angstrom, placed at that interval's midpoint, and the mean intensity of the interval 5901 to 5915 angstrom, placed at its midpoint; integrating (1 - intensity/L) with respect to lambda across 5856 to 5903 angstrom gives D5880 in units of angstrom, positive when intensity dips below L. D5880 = 8.7 angstrom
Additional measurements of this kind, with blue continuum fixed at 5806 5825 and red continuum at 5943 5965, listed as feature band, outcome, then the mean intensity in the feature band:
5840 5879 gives 2.91 angstrom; 11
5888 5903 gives 7.72 angstrom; 5.62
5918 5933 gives 1.15 angstrom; 10.5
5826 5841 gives 0.98 angstrom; 11.3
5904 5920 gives 1.22 angstrom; 10.6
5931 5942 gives 0.51 angstrom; 10.7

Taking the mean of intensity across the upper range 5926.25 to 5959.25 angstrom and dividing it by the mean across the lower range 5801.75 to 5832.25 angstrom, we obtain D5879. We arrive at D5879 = 0.9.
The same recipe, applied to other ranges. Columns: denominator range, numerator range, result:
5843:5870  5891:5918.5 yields 0.81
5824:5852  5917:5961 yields 0.94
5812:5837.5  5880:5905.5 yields 0.60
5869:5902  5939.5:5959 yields 1.40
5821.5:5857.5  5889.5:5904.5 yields 0.55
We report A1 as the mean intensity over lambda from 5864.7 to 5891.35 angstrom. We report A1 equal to 9.18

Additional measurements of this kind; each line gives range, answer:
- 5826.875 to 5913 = 9.8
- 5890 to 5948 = 9.64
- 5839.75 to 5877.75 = 11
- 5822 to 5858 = 11.4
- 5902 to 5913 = 10.2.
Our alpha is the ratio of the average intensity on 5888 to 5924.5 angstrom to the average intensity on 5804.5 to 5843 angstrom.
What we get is 0.7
